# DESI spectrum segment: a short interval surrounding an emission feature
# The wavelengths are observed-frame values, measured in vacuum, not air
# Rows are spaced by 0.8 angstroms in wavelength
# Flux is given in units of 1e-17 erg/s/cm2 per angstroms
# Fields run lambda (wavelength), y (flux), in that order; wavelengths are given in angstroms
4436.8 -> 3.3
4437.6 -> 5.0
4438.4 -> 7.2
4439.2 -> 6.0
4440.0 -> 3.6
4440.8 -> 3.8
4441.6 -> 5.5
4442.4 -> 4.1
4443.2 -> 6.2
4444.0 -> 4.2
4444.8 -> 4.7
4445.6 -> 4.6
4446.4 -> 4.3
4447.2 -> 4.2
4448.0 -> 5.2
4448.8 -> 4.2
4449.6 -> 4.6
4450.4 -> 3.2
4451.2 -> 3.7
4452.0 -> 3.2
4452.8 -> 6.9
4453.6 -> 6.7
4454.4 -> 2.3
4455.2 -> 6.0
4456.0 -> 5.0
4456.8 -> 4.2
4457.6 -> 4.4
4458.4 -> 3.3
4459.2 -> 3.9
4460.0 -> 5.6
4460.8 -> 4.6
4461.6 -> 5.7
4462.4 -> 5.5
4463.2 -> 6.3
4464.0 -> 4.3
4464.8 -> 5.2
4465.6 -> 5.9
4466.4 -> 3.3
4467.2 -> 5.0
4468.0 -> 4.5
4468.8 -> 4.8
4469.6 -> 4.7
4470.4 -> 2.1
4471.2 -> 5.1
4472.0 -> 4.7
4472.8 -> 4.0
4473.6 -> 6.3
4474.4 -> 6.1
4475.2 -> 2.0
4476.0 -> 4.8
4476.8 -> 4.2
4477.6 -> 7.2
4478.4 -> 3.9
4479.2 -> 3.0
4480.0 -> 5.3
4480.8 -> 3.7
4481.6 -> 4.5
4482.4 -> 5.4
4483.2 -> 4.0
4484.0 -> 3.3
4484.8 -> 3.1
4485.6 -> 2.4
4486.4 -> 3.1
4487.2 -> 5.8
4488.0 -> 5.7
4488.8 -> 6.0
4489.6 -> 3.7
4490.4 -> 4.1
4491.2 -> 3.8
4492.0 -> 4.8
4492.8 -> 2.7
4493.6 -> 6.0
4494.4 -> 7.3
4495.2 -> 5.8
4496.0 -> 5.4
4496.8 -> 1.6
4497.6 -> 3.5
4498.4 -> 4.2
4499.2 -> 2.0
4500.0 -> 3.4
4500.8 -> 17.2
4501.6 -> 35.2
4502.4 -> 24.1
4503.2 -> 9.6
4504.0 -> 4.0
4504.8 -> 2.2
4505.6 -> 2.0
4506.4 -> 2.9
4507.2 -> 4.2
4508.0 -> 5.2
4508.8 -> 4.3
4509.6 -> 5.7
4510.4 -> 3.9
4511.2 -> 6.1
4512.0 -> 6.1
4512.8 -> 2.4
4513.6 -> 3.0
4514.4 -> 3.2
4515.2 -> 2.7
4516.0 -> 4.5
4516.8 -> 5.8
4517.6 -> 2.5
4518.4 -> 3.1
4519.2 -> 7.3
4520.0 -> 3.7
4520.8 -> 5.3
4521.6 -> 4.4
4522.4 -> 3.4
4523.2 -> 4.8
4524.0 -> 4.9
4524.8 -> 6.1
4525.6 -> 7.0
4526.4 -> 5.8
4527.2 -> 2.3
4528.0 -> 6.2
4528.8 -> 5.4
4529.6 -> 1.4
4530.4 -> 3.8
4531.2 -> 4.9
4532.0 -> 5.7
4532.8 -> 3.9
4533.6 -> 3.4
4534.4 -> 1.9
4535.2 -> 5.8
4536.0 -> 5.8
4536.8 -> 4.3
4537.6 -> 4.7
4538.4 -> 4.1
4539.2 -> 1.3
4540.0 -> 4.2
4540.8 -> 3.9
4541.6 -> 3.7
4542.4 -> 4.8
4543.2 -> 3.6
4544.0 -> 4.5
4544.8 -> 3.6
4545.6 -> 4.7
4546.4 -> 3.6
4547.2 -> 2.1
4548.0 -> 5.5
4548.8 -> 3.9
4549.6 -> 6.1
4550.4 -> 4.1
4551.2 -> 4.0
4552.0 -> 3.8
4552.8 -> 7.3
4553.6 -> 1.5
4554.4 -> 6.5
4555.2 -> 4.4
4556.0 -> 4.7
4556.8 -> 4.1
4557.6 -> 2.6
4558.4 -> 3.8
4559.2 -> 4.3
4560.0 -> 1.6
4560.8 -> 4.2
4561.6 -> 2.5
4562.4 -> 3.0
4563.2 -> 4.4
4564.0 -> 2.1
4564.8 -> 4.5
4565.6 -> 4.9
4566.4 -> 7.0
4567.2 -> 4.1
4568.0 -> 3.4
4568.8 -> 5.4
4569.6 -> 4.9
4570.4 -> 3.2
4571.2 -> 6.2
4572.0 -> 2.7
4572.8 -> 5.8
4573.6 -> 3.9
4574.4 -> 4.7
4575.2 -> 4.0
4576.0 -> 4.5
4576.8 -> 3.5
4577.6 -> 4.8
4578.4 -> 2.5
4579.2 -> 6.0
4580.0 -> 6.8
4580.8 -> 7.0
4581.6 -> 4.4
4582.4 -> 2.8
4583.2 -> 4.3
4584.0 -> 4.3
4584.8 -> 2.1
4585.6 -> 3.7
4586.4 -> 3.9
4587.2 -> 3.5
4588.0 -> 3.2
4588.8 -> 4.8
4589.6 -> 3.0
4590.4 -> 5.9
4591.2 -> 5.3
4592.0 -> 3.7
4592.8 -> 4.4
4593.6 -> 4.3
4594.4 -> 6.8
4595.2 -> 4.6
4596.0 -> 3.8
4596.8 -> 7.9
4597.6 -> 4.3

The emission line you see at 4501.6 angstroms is Hgamma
